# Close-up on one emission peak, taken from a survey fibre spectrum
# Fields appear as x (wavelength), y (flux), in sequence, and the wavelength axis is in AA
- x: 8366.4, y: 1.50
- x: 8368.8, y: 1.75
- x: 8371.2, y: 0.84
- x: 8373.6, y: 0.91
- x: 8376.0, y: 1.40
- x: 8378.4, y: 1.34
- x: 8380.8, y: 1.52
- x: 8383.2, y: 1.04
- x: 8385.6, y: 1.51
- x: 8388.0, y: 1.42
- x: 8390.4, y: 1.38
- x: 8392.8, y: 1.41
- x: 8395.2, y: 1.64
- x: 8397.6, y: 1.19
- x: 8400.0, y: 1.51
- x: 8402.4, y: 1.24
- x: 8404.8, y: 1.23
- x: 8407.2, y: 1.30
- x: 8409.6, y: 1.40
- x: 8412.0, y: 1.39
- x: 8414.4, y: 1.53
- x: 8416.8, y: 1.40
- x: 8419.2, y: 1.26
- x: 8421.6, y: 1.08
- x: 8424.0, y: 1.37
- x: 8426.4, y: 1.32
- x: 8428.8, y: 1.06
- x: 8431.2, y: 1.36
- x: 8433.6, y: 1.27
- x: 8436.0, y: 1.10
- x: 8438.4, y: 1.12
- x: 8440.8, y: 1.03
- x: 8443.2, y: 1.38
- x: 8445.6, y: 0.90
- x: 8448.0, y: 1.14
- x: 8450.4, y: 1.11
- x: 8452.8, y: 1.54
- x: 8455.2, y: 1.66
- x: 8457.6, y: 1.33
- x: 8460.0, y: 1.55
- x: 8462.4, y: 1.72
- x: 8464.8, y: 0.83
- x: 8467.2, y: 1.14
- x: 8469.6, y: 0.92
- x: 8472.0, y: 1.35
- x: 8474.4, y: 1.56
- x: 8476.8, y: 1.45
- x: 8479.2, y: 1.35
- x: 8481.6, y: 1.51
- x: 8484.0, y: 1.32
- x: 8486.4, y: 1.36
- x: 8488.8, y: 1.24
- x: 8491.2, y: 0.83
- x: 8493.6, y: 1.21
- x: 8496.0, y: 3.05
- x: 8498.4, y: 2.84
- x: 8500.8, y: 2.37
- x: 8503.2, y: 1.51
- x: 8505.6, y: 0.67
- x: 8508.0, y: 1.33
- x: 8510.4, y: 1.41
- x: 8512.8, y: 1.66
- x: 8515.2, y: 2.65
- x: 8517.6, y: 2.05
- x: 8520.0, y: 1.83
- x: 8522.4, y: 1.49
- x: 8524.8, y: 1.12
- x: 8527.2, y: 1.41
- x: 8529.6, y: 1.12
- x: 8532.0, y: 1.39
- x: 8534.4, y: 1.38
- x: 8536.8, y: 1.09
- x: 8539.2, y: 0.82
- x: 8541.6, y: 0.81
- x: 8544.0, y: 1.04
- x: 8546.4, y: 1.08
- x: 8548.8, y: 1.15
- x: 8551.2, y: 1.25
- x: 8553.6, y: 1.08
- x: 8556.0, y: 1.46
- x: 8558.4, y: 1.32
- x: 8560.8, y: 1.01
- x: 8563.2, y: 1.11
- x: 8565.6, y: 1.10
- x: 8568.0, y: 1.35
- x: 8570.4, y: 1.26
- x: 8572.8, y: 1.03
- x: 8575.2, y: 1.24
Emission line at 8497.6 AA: [S II]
